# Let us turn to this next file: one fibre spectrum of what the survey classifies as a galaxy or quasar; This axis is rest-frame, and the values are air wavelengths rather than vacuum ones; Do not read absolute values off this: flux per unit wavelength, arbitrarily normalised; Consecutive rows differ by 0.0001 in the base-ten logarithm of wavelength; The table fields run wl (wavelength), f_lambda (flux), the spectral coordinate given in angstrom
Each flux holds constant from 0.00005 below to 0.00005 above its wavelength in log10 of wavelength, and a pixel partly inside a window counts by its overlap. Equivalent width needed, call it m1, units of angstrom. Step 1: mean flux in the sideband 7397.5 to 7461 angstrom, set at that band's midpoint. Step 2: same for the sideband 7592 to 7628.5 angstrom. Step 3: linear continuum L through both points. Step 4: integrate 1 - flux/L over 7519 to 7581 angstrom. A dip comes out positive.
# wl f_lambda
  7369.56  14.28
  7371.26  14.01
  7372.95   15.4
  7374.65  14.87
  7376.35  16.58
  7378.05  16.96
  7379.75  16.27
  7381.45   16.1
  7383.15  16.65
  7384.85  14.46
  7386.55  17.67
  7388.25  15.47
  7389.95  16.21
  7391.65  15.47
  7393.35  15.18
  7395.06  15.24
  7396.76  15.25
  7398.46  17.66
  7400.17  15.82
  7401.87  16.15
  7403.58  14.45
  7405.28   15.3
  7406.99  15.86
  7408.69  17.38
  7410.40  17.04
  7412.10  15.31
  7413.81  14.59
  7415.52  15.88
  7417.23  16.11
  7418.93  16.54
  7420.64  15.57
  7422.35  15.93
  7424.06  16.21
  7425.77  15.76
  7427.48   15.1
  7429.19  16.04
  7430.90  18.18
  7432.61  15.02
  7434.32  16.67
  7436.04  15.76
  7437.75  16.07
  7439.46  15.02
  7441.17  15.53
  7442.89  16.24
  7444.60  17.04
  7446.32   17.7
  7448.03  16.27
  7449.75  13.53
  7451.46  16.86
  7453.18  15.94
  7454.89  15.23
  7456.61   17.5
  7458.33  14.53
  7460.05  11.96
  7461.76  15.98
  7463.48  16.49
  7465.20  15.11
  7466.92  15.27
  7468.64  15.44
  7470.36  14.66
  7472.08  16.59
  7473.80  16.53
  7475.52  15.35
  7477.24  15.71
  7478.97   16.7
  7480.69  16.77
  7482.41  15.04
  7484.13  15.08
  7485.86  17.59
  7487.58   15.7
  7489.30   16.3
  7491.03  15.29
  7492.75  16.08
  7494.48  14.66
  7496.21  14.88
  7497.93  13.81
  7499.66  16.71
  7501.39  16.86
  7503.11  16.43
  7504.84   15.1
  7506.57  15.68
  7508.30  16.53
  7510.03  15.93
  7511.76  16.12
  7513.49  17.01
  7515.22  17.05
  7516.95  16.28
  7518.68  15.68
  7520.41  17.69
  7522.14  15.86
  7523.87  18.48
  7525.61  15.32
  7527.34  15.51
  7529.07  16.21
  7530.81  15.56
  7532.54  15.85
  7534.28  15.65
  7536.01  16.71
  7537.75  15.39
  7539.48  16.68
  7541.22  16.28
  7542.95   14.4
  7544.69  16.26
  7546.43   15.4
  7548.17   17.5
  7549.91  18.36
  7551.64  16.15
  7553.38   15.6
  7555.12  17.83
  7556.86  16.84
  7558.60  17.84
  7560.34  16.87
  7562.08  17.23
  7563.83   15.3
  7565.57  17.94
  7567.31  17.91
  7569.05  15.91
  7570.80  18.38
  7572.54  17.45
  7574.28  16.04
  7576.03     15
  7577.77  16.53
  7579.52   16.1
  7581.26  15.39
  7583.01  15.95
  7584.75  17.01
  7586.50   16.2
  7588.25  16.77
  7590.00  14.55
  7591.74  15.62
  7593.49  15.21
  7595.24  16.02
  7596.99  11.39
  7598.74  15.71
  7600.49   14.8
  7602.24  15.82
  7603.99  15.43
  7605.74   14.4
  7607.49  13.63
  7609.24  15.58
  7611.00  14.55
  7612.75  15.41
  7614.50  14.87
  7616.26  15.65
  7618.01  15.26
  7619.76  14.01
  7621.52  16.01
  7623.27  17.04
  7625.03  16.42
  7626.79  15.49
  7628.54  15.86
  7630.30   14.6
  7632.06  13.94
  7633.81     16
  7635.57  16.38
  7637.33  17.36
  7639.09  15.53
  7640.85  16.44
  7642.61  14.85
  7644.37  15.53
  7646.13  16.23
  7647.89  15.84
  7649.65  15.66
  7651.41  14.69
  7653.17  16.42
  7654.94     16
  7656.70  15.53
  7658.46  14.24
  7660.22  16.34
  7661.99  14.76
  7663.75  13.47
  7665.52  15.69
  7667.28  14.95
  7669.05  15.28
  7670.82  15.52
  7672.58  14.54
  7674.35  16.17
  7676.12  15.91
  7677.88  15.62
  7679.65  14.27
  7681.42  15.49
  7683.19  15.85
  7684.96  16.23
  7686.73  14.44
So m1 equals -4.4 angstrom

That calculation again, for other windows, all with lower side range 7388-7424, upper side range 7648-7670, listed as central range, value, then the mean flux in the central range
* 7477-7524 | -1.34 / 16.1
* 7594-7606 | 0.45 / 14.8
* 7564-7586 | -1.60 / 16.6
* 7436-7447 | -0.31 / 16.2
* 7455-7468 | 0.38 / 15.3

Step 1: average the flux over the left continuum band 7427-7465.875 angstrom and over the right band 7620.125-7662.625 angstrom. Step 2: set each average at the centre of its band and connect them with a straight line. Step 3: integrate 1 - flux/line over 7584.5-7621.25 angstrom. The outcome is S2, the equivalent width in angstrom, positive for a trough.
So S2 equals 1.4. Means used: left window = 15.8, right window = 15.7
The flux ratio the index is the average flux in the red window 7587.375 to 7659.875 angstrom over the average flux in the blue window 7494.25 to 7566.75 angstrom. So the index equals 0.94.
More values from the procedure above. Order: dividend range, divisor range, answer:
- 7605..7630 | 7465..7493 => 0.96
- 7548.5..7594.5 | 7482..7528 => 1.03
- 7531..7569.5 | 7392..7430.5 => 1.04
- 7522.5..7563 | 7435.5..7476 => 1.05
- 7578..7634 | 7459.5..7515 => 0.97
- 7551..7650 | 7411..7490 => 1.00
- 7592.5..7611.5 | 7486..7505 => 0.94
